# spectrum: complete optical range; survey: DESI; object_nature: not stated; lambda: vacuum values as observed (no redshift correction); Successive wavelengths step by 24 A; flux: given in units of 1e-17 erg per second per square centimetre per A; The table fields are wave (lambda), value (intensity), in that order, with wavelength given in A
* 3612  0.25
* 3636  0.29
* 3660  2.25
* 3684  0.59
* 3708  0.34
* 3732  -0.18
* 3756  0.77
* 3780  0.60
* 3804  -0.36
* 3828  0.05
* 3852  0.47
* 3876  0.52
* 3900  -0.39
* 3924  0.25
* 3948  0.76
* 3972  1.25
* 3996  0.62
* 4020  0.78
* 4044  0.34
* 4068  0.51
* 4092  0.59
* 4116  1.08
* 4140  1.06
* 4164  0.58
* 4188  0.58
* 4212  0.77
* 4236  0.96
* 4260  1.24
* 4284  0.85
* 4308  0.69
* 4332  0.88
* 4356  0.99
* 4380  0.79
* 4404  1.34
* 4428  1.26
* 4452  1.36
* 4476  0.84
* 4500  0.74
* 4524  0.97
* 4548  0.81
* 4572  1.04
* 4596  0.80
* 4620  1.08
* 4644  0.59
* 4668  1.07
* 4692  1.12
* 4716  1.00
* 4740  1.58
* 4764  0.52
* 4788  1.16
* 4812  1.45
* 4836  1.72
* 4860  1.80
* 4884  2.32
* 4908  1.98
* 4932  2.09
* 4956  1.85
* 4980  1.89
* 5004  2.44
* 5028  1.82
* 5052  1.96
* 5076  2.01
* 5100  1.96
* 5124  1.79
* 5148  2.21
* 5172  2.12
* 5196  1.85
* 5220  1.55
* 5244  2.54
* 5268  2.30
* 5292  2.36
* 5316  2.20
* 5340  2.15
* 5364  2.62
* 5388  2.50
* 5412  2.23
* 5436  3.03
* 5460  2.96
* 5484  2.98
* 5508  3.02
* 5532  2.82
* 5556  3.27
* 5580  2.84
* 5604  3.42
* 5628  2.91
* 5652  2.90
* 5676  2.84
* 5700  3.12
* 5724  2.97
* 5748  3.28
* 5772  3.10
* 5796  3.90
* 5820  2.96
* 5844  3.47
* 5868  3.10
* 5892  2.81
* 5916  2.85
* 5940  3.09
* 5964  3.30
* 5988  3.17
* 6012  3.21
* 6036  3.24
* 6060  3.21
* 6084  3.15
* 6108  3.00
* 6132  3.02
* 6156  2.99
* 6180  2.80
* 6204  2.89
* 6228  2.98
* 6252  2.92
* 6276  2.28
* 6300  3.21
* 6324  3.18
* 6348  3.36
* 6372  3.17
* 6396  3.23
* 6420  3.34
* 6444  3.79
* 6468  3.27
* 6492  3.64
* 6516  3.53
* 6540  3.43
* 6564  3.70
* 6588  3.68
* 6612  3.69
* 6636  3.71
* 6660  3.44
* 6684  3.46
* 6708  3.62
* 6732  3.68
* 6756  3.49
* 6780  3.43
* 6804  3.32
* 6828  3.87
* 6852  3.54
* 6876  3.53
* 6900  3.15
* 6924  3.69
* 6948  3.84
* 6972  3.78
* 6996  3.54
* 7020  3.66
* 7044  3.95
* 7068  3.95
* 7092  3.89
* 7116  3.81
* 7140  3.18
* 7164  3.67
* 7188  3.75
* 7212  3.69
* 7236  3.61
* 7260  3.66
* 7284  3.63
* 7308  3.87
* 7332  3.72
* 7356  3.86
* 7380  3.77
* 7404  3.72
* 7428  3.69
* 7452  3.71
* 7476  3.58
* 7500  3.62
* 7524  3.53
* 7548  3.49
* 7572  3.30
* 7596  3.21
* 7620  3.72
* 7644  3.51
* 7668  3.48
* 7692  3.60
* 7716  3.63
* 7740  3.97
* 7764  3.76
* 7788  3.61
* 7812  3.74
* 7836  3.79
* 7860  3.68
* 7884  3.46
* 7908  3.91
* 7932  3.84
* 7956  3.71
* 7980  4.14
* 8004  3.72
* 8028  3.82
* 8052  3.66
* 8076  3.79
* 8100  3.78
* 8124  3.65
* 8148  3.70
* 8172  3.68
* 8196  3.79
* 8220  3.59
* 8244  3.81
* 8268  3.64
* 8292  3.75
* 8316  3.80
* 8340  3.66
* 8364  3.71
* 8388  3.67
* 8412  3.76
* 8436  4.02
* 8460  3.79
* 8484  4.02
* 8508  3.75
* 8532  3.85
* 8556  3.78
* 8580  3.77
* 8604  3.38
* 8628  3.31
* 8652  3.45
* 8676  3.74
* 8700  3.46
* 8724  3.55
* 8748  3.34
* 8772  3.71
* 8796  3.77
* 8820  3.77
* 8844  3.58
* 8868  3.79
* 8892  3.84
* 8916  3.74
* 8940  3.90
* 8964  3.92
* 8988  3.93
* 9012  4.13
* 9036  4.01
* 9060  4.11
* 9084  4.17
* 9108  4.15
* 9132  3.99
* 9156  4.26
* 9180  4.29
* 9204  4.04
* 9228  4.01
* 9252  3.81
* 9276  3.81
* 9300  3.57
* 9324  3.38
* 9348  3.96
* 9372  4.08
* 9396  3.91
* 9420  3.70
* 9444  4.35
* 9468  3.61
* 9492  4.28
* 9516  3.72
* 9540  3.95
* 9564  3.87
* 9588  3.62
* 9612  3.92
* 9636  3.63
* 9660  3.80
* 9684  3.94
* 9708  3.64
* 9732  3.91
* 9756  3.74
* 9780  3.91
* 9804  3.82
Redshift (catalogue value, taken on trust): 0.212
